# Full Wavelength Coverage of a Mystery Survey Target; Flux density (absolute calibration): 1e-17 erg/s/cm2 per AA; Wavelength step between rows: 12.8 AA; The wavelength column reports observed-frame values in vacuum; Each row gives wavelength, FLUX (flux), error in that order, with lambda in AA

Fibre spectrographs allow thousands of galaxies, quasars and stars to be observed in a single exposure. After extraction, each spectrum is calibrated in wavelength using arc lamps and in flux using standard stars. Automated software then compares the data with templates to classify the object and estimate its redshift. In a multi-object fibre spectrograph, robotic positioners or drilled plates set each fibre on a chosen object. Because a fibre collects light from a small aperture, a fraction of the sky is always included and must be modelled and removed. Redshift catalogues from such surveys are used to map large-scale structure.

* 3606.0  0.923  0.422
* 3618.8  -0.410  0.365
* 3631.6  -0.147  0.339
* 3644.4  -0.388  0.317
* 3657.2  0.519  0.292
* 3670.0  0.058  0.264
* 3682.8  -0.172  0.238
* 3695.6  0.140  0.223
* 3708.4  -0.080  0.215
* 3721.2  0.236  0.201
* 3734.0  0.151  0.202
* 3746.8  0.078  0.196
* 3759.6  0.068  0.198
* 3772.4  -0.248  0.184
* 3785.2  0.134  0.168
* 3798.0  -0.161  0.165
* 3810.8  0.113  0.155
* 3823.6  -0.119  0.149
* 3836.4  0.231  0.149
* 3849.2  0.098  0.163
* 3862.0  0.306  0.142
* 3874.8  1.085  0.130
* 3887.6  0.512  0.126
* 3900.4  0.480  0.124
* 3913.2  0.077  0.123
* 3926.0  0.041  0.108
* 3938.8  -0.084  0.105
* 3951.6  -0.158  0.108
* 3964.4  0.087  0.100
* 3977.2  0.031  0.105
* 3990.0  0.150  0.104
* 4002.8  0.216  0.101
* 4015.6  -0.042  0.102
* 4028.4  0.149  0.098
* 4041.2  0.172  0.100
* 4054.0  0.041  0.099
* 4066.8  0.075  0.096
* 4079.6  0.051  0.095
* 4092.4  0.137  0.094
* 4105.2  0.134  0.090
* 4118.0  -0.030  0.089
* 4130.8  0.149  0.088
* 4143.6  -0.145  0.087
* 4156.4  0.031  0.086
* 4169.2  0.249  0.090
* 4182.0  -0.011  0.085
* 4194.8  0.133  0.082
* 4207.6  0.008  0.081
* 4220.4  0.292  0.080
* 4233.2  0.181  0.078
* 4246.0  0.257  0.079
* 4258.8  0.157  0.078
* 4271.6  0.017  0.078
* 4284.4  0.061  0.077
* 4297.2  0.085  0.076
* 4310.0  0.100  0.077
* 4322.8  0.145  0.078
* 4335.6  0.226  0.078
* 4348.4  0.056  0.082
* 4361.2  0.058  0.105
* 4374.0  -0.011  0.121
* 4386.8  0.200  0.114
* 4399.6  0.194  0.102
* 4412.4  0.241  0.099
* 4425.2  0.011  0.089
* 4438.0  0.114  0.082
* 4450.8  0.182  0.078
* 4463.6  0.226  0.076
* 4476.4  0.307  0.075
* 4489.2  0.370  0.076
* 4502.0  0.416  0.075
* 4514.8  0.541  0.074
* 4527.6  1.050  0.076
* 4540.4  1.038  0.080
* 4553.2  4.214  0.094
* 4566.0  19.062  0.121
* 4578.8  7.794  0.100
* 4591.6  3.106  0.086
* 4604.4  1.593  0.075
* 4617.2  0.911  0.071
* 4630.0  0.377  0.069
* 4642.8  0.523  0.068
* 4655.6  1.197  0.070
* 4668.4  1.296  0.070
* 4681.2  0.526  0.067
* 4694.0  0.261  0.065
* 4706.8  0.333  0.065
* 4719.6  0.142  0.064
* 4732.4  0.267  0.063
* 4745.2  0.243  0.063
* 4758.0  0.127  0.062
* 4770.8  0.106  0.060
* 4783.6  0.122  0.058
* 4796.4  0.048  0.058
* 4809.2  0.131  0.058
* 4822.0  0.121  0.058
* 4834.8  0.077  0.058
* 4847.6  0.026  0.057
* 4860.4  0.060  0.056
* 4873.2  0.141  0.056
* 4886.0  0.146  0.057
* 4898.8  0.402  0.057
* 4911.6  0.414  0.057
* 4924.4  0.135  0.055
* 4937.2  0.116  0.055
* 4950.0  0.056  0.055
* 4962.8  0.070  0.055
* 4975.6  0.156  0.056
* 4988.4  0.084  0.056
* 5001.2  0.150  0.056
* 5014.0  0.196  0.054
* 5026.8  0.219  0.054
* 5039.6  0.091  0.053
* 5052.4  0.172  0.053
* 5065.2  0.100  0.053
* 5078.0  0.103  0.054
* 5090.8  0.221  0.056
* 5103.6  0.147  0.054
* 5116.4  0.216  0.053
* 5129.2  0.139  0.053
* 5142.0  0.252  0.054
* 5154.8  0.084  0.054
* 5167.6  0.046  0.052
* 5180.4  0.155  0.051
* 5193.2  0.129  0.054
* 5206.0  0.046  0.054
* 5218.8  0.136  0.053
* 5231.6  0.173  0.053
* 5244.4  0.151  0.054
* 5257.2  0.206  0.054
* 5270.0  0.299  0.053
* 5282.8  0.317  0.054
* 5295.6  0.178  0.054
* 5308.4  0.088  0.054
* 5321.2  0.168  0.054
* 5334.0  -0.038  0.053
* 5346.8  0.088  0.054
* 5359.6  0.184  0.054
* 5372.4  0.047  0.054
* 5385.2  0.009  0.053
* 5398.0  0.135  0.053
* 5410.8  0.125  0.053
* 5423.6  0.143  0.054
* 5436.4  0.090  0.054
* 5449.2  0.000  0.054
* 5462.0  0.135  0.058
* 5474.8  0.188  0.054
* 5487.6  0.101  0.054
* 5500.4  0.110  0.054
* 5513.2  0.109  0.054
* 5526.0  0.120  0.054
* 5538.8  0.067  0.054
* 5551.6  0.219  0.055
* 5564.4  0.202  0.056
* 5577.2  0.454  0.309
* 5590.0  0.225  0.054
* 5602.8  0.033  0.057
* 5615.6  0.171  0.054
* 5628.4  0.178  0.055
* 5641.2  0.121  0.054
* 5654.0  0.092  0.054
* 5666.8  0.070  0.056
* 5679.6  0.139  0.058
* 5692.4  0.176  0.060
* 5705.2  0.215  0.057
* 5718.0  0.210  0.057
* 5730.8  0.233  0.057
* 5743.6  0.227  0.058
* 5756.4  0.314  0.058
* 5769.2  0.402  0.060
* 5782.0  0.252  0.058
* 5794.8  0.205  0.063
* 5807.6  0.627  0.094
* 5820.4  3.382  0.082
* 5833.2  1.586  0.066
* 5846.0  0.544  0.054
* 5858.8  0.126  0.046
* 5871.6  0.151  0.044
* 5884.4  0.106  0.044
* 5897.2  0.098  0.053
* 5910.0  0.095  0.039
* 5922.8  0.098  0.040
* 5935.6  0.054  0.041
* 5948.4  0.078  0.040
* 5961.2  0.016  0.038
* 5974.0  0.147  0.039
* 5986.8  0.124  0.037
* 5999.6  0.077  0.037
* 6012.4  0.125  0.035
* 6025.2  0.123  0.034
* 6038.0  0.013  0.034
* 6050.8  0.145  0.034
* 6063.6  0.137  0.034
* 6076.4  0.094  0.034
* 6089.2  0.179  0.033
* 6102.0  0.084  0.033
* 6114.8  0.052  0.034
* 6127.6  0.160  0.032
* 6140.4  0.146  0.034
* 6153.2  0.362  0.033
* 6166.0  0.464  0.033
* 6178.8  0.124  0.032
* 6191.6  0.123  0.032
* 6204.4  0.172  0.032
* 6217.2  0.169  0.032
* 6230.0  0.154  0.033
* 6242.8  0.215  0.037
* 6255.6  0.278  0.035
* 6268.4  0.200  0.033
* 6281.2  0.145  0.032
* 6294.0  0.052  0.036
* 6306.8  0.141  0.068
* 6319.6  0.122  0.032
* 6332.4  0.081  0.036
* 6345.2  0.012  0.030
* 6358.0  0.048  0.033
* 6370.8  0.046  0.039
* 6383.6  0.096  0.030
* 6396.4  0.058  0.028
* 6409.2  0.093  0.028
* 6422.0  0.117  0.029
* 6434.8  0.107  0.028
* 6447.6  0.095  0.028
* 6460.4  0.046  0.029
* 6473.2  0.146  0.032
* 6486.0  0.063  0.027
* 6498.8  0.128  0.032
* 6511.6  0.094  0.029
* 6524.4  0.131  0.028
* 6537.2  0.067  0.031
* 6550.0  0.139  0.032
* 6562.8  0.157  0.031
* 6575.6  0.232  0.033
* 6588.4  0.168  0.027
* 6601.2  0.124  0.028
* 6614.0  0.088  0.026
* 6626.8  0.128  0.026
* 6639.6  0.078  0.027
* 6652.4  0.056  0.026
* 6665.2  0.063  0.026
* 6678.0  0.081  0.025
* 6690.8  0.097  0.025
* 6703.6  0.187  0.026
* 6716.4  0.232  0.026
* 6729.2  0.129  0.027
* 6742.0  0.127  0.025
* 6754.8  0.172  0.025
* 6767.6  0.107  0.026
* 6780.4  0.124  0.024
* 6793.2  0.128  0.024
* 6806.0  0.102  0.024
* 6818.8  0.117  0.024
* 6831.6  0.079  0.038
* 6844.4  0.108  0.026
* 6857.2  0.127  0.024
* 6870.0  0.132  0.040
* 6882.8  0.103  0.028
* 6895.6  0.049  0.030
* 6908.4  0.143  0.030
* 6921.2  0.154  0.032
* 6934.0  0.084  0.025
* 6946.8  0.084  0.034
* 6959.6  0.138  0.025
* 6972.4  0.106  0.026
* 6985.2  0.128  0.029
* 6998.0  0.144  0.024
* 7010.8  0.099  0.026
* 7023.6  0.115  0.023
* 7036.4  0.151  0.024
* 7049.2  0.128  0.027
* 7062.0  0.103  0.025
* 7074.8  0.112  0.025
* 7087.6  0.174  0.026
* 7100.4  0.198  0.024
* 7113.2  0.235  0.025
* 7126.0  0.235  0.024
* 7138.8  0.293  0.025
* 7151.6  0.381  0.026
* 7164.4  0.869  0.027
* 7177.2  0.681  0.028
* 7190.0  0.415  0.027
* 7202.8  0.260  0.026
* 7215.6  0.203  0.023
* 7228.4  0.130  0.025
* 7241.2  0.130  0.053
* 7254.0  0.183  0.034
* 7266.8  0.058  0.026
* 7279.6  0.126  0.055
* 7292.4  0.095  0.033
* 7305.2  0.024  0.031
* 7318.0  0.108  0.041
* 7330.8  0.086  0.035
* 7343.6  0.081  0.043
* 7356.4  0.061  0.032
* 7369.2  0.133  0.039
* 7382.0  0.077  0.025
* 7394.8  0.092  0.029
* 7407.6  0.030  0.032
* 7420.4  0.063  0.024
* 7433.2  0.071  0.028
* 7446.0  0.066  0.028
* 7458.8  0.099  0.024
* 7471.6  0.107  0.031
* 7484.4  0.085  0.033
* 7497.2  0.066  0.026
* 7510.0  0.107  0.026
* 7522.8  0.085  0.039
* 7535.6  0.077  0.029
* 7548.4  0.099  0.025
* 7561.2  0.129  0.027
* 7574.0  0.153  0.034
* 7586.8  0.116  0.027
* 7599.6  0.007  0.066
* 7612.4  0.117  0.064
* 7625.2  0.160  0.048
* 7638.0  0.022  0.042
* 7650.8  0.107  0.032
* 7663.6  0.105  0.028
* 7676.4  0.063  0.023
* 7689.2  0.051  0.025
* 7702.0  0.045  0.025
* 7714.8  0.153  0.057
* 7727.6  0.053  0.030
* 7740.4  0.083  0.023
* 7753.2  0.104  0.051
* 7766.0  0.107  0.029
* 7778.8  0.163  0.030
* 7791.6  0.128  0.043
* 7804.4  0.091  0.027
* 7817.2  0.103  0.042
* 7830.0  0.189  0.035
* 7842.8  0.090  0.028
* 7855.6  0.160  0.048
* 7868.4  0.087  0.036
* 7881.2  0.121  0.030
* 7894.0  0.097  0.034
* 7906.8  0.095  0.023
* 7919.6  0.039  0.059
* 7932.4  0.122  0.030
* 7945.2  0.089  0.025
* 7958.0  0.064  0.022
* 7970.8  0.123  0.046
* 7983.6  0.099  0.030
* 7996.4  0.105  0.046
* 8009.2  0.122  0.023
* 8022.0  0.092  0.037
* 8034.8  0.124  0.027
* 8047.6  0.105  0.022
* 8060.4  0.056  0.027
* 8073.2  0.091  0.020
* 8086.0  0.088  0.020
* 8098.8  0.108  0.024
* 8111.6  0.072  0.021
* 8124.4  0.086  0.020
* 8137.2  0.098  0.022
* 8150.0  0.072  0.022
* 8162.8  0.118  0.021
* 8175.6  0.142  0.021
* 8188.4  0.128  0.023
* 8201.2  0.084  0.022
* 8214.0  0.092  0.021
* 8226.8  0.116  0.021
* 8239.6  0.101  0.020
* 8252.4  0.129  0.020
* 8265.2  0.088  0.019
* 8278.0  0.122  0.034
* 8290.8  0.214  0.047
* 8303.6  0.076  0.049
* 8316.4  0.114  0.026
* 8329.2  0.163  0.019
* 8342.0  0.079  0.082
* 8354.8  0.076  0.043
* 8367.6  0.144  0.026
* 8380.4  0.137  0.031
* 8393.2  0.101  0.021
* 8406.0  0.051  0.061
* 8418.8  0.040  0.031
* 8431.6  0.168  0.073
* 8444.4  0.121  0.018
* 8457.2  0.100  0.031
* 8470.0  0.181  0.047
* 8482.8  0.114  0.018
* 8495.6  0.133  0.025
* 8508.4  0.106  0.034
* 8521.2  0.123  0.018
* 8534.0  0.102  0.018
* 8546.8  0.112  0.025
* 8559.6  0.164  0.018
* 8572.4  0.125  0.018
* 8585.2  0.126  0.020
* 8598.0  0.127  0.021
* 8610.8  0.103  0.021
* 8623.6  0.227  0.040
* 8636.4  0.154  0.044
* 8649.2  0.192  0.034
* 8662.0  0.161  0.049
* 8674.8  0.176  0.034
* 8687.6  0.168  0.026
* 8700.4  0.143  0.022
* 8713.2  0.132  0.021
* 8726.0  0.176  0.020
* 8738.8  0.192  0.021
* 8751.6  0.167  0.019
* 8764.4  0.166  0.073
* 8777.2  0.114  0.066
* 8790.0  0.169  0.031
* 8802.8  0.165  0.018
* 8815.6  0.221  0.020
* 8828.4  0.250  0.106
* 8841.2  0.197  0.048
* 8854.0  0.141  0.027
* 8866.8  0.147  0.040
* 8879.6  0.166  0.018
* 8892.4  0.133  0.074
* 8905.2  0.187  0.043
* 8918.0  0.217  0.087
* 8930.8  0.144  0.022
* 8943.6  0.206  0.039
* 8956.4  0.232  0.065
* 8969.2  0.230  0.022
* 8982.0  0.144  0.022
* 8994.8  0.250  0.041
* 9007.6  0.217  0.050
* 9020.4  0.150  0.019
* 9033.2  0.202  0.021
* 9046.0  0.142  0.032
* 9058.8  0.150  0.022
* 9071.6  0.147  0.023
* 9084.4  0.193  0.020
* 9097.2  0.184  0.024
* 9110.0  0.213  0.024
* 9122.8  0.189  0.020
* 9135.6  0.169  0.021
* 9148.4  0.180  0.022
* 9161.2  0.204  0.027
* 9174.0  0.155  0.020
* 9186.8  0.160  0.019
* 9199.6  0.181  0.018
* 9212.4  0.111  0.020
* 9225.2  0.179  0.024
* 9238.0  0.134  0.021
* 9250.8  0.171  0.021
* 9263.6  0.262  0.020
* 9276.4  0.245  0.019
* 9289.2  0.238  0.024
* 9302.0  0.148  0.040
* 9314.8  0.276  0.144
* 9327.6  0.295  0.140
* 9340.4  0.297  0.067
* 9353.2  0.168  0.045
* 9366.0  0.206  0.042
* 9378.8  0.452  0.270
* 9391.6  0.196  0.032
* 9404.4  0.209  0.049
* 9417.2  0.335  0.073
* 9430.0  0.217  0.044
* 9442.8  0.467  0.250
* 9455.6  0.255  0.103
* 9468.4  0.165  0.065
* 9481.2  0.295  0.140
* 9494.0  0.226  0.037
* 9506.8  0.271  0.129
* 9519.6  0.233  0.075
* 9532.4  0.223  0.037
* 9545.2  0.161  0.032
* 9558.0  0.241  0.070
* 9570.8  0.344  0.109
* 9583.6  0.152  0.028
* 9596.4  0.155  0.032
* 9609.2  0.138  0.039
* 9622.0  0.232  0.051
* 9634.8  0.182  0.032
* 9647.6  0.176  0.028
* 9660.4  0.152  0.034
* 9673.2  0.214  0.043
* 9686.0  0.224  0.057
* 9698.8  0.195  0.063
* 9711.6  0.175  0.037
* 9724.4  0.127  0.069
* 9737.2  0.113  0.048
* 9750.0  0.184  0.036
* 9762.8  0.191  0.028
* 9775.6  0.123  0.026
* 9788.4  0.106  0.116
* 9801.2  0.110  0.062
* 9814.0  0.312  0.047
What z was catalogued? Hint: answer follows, 2.76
